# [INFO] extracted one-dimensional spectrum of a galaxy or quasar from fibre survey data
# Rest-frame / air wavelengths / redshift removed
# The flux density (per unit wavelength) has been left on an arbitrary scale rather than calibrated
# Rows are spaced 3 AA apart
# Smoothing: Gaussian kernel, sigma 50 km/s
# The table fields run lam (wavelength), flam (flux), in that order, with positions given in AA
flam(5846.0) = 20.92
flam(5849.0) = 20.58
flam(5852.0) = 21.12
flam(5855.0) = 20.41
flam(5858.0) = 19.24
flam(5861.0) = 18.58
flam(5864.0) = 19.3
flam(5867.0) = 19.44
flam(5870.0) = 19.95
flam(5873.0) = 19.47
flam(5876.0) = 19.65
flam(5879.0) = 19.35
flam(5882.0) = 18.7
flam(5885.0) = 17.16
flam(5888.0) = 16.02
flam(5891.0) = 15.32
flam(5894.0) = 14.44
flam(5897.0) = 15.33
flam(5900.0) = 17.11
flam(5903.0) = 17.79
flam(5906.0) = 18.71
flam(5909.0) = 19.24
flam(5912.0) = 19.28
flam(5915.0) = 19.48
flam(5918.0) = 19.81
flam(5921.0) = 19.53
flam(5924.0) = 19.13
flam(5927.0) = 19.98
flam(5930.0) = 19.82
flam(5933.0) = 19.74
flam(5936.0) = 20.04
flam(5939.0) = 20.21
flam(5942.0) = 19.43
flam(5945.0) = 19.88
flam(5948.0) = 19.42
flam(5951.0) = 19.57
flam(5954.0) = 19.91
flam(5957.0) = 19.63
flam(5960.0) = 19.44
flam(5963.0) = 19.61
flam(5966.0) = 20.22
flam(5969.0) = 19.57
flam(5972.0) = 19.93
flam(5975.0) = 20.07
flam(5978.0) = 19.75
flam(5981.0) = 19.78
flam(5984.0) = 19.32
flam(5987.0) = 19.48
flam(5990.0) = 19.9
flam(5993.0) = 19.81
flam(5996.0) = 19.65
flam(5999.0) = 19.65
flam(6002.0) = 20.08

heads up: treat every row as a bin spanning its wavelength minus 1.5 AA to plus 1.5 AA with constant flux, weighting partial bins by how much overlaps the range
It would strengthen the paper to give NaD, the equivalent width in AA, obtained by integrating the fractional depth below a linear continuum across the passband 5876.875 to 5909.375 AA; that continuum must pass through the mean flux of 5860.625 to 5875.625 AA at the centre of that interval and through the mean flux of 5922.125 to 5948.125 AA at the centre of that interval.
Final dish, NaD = 3.95 AA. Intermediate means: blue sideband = 19.4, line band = 17.2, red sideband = 19.8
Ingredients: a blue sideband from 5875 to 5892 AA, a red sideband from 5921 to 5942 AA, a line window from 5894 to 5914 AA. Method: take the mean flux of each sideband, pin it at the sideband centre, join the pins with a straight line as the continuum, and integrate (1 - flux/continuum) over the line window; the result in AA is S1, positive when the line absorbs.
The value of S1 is 1.0 AA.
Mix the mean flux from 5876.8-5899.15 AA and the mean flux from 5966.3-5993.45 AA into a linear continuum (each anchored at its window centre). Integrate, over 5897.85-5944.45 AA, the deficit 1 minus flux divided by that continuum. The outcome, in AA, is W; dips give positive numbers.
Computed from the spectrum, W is -3.7 AA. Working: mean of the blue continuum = 16.7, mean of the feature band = 19.2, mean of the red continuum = 19.8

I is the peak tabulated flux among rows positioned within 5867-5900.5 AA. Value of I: 19.95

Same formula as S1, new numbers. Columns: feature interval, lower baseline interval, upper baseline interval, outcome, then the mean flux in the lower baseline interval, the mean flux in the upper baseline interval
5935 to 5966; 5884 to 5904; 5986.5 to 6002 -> -2.7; 16.1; 19.7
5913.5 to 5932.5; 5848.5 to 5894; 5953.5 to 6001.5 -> -0.4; 18.8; 19.7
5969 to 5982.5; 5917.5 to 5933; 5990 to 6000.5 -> -0.1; 19.7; 19.7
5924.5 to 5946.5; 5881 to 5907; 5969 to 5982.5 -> -1.9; 16.7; 19.8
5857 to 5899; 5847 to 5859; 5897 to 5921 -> 3.5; 20.4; 18.6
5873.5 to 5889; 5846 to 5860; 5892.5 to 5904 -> -0.5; 20.3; 16.1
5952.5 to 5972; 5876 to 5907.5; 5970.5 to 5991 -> -0.6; 17.1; 19.7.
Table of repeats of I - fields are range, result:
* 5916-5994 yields 20.22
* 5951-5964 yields 19.91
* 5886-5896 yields 16.02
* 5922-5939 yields 20.21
